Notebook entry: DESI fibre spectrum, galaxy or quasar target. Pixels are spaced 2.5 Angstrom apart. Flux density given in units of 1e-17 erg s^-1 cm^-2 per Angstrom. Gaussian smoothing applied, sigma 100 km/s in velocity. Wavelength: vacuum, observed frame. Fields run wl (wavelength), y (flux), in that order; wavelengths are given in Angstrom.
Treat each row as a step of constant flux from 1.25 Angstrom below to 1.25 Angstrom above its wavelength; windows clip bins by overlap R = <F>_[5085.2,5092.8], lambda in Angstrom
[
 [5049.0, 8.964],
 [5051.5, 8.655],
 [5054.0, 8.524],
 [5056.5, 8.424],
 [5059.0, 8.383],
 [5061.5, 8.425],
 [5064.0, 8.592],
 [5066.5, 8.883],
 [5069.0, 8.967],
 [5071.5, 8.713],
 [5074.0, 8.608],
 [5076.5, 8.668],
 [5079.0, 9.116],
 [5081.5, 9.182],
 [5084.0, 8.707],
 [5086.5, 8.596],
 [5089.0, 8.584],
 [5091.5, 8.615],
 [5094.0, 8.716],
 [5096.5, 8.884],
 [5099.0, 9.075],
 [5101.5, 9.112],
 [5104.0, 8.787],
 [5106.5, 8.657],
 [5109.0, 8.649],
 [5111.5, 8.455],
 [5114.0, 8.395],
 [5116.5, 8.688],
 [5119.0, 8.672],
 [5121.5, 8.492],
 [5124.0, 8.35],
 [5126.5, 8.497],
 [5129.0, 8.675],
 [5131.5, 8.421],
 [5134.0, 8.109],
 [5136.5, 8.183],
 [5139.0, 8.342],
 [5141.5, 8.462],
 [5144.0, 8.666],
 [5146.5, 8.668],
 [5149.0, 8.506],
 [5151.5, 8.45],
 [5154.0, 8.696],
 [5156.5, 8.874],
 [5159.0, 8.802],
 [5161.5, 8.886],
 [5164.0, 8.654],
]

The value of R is 8.6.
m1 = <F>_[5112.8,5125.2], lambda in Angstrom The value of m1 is 8.52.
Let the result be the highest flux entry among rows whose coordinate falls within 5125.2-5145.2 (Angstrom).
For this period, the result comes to 8.675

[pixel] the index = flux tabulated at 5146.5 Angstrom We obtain 8.668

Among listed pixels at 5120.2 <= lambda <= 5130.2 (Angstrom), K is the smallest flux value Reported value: 8.35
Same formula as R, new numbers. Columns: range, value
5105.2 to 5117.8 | 8.57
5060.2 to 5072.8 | 8.71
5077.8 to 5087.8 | 8.9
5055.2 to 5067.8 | 8.54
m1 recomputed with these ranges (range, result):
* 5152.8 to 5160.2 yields 8.79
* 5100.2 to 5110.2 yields 8.8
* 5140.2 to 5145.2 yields 8.56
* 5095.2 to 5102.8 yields 9.02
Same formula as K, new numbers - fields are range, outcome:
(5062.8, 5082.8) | 8.592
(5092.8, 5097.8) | 8.716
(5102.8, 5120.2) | 8.395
